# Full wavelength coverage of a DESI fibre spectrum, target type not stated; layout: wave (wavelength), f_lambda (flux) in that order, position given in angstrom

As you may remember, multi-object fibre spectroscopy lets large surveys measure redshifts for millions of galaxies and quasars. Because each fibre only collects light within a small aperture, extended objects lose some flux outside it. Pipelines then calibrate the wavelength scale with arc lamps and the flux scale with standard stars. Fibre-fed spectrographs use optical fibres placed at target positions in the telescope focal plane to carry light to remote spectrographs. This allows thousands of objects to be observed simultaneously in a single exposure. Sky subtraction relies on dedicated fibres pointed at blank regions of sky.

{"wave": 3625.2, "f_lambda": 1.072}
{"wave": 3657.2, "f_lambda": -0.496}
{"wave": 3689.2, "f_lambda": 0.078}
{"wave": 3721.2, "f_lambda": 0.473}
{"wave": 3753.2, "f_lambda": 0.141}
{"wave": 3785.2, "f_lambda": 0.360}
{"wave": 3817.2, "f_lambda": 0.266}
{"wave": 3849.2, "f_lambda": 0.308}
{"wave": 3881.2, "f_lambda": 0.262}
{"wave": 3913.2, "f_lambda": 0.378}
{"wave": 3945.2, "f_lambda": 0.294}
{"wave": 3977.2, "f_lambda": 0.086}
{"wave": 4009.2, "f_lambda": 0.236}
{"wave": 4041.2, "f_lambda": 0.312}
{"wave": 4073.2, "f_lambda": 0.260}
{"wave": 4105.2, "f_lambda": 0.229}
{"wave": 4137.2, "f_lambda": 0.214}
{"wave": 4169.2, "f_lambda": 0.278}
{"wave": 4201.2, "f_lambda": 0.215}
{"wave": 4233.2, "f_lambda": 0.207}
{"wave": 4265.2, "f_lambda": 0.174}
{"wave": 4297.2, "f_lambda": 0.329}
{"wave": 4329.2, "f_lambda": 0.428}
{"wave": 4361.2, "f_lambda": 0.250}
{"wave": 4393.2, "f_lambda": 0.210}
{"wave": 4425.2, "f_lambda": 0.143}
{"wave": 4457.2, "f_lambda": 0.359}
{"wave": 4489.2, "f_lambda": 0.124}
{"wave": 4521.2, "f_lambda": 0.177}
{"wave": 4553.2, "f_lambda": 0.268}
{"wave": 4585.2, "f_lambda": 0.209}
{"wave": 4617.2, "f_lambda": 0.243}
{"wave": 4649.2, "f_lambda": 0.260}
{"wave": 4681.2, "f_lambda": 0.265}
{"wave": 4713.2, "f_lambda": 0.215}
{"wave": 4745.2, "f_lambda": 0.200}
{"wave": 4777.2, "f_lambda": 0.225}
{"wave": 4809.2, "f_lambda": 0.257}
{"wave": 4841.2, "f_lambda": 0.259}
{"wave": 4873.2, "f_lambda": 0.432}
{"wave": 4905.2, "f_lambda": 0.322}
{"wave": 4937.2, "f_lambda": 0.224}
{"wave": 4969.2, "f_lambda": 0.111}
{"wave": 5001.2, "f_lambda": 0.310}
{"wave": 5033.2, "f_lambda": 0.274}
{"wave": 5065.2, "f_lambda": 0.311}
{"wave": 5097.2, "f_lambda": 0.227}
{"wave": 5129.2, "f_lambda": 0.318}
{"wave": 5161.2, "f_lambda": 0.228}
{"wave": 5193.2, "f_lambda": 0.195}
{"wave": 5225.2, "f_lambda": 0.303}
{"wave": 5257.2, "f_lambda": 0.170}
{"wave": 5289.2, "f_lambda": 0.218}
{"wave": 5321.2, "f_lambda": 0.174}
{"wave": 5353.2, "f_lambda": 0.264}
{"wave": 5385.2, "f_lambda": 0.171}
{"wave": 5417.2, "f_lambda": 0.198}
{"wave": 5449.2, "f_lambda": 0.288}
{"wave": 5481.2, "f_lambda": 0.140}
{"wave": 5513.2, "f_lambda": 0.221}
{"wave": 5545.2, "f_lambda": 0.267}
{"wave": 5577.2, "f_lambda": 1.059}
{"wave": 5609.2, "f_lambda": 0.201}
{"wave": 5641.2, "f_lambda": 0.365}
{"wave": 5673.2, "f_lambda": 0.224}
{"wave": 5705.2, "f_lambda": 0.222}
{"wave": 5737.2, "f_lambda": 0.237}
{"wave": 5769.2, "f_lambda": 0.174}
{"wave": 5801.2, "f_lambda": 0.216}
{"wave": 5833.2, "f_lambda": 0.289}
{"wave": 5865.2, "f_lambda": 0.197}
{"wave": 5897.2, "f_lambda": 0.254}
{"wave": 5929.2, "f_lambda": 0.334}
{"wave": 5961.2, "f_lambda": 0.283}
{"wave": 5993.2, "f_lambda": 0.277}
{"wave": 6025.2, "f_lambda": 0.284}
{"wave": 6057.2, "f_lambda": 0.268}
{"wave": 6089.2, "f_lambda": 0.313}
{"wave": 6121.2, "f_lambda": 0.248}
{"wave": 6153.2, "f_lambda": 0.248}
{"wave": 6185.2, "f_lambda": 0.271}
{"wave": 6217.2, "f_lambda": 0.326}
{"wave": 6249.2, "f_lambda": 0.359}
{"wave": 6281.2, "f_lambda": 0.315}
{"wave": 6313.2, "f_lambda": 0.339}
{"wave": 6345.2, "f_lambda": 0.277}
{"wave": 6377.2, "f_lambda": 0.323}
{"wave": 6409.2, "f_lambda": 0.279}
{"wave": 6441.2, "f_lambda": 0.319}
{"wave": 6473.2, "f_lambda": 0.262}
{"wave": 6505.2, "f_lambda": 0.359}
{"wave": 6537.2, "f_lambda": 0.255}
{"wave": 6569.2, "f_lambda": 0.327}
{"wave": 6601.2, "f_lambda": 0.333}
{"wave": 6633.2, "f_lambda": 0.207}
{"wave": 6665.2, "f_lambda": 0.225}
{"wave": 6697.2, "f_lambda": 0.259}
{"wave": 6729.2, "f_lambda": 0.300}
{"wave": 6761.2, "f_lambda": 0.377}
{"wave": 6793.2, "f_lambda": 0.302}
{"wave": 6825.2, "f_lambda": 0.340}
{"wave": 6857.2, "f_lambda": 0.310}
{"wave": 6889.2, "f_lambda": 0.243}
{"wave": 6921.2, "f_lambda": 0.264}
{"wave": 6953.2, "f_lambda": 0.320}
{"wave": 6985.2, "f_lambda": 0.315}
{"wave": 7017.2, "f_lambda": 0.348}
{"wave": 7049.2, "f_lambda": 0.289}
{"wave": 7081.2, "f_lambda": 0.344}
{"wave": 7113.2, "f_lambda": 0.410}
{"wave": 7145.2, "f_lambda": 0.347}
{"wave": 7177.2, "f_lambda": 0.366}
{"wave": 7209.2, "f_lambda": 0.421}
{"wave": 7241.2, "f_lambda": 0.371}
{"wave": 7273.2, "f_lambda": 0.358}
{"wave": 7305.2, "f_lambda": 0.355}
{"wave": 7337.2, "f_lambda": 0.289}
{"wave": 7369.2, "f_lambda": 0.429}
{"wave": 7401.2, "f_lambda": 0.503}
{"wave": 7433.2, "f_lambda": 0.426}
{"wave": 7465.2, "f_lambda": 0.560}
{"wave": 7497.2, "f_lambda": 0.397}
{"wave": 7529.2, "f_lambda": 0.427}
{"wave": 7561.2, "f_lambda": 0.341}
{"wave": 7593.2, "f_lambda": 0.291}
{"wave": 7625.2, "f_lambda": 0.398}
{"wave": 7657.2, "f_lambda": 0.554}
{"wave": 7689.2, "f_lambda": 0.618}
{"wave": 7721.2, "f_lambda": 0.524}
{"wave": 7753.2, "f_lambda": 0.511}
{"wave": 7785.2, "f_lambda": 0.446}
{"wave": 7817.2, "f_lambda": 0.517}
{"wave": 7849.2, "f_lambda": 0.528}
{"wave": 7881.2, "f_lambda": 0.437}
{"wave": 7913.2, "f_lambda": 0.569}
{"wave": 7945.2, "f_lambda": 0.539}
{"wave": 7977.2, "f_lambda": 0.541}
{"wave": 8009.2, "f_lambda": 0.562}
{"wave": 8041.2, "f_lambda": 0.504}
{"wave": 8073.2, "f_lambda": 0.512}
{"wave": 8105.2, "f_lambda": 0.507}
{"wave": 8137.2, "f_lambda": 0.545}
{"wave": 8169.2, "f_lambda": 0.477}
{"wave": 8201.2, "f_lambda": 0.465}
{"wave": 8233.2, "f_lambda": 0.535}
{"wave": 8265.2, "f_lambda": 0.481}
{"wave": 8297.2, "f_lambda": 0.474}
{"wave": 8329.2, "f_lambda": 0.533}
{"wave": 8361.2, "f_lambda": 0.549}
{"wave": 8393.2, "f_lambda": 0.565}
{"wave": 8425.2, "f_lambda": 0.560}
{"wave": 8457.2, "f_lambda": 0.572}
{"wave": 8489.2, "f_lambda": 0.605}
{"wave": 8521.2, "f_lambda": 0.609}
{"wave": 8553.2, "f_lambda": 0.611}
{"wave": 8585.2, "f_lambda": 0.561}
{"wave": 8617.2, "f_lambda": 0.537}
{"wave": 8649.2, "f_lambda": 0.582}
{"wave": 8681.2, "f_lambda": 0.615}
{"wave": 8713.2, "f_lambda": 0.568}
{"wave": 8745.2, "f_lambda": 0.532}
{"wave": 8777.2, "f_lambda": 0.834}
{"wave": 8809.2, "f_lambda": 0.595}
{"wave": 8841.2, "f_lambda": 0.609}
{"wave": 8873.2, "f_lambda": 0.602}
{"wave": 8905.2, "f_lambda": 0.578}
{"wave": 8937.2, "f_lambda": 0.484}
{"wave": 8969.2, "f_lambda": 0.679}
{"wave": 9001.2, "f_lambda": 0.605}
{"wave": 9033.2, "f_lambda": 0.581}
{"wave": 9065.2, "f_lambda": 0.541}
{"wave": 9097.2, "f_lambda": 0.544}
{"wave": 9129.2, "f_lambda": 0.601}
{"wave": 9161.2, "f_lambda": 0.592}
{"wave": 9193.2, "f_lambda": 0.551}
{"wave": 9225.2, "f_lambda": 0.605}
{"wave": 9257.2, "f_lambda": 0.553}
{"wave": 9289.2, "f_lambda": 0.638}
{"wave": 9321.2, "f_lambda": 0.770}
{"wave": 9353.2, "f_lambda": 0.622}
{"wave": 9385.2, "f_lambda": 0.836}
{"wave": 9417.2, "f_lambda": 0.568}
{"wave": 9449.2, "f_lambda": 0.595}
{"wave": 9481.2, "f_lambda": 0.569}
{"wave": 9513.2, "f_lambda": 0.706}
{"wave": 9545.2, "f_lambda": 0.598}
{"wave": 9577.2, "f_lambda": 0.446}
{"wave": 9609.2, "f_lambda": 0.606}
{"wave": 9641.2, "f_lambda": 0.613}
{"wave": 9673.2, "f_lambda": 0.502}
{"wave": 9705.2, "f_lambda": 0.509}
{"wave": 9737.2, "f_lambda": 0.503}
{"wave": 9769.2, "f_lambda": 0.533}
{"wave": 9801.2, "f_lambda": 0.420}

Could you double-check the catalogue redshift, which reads 0.91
